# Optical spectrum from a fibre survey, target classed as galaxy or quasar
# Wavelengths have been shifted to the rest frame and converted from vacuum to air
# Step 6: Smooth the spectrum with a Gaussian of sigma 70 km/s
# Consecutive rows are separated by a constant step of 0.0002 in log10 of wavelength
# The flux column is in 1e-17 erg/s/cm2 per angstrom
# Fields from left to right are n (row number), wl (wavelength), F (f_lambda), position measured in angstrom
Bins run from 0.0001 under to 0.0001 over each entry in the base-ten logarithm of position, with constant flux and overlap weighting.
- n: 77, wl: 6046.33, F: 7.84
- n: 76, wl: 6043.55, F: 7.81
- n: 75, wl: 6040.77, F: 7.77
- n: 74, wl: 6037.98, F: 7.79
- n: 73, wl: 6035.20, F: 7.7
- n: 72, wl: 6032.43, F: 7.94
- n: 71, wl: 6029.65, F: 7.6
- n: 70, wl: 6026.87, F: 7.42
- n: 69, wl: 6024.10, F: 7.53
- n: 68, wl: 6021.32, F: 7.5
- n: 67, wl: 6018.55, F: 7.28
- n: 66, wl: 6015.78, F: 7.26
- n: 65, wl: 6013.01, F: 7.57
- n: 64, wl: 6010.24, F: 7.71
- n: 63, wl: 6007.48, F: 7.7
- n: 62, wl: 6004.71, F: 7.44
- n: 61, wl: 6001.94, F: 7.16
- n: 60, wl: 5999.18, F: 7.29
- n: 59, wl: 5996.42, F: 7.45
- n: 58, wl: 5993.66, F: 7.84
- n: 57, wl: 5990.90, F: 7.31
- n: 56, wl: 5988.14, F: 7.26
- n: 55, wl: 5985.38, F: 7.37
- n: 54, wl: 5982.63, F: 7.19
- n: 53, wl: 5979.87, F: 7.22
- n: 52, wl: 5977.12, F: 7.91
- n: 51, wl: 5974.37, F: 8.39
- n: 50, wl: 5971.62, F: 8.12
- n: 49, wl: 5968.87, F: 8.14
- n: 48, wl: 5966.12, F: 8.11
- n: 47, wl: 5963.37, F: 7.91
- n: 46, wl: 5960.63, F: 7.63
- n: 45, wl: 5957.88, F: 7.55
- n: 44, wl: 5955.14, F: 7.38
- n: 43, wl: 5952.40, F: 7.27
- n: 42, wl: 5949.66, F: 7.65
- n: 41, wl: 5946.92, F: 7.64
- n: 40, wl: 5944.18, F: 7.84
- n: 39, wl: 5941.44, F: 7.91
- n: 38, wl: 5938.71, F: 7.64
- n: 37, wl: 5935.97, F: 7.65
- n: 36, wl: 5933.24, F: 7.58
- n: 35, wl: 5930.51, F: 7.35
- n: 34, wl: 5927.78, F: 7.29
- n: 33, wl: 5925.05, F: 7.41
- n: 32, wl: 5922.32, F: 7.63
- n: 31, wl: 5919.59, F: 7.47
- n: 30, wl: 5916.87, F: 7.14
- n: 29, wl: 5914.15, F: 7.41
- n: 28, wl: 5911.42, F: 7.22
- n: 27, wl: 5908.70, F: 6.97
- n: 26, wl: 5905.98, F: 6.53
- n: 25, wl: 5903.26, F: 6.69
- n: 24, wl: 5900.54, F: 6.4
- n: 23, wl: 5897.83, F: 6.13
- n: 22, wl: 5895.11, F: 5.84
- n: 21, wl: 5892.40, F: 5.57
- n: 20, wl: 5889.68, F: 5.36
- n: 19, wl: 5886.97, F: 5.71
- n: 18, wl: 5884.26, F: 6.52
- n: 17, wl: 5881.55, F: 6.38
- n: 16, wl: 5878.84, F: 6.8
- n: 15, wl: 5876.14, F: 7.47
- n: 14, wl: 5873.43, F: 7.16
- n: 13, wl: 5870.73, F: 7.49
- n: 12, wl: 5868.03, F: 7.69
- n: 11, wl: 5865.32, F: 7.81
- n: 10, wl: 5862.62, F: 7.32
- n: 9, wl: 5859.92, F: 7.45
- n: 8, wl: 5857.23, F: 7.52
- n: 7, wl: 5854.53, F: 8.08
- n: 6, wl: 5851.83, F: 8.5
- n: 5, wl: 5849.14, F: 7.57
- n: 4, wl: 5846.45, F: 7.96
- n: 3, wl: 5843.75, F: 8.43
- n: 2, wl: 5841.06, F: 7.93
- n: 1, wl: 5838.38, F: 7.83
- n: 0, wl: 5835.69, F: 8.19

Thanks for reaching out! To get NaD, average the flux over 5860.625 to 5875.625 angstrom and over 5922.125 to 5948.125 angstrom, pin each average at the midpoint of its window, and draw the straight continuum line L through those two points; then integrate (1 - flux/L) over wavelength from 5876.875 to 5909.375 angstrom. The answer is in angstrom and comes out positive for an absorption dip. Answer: 5.5 angstrom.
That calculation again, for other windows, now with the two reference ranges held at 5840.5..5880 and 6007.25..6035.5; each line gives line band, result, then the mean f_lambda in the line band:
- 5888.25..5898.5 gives 2.62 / 5.69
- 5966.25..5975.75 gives -0.76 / 8.2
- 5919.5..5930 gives 0.26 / 7.44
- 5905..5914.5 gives 0.78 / 7.01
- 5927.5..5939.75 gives 0.17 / 7.52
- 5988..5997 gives 0.10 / 7.49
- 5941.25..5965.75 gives -0.13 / 7.65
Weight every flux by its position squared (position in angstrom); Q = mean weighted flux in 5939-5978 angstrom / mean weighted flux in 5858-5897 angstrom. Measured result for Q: 1.19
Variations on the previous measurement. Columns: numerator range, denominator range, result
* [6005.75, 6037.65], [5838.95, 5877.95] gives 1.03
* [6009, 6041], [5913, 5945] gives 1.04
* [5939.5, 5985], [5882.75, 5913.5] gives 1.26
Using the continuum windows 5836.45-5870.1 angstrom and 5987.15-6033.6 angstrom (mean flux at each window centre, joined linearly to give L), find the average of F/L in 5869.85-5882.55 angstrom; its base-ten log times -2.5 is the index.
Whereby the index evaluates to 0.11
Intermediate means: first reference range 7.84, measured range 7.07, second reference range 7.49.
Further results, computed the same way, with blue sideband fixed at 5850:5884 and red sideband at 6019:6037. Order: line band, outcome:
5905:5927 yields 0.04 mag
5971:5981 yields -0.05 mag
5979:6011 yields 0.02 mag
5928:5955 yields -0.01 mag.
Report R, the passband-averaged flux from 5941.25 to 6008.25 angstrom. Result 7.62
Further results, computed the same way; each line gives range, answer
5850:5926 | 6.99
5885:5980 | 7.25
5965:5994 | 7.71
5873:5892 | 6.4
